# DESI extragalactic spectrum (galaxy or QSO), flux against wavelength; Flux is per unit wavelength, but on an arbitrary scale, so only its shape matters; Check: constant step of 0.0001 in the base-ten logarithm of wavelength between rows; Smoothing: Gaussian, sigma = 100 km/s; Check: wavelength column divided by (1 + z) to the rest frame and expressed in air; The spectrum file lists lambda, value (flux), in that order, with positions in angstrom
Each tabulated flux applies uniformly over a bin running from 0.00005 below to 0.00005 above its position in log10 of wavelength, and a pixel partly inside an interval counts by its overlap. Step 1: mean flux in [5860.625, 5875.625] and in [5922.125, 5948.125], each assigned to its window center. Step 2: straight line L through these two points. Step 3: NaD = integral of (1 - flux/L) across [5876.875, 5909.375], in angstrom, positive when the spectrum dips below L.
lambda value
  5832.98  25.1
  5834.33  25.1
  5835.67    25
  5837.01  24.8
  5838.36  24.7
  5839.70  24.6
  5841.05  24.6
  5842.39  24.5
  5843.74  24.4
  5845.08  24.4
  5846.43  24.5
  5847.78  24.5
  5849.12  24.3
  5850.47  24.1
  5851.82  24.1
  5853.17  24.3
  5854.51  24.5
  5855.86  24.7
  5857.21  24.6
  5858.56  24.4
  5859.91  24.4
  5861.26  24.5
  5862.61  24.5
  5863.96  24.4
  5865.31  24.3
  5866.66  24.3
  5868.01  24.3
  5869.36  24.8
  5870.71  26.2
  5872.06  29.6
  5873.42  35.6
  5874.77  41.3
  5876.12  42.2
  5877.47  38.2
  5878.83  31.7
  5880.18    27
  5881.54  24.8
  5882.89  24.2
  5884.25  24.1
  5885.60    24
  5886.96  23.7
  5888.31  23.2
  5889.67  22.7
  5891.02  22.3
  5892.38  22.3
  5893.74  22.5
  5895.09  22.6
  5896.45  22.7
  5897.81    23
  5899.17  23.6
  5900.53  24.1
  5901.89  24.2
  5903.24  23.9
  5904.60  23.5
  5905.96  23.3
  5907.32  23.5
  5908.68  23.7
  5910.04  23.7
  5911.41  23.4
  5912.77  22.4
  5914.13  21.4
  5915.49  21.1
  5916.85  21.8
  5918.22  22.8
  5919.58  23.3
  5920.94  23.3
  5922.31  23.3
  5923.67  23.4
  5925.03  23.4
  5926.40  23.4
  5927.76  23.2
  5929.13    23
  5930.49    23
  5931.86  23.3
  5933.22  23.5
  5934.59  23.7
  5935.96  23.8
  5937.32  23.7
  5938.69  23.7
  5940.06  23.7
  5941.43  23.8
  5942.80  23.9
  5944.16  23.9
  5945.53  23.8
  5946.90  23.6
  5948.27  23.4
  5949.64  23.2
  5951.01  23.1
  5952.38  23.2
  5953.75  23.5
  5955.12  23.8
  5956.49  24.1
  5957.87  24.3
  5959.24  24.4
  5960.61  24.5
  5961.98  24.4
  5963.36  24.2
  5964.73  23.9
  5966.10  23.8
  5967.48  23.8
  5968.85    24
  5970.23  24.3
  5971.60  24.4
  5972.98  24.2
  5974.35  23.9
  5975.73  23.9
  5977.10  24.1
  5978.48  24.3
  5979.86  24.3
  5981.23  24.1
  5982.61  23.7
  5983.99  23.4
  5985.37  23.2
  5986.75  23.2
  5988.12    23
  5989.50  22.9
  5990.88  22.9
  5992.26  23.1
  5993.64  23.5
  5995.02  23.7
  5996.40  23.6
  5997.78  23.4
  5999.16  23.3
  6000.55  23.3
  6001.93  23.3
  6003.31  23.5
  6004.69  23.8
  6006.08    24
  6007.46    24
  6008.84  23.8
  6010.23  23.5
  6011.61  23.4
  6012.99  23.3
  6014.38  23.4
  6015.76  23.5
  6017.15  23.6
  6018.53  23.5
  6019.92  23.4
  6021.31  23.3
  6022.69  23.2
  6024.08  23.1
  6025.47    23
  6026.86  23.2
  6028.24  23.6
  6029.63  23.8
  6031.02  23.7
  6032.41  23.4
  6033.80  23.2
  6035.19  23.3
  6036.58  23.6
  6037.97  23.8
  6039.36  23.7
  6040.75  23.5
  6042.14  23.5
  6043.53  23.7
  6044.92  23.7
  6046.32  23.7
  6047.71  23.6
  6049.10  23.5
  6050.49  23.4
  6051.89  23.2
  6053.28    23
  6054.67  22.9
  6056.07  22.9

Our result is 2.2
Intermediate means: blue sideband 27.8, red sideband 23.5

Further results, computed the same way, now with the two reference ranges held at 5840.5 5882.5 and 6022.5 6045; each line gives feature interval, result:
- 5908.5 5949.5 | 3.7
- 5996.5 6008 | 0.3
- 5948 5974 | 1.0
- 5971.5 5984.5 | 0.3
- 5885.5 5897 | 1.5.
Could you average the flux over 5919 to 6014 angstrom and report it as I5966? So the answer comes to 23.6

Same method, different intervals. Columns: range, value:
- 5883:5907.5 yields 23.3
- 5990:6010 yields 23.5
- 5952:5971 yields 24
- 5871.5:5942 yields 24.8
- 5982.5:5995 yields 23.2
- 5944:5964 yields 23.8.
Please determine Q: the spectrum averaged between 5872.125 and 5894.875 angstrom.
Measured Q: 28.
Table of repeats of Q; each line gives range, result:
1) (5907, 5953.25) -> 23.2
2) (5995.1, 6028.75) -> 23.5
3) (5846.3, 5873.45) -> 25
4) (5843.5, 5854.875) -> 24.3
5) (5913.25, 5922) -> 22.3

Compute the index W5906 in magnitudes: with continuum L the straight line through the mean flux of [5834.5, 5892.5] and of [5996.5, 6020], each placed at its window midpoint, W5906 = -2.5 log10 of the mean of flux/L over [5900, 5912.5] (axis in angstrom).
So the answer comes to 0.07 mag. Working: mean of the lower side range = 26.1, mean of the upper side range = 23.5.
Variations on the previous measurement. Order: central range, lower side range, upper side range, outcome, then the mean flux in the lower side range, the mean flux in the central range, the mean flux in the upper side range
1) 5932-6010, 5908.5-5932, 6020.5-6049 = -0.03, 22.9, 23.7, 23.5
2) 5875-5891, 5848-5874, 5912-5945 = -0.14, 25.3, 28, 23.2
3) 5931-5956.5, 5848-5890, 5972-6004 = 0.05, 26.8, 23.6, 23.6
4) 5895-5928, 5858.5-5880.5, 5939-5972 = 0.15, 29.1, 23.1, 23.9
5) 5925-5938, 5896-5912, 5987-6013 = 0.01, 23.6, 23.4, 23.4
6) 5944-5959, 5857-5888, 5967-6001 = 0.05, 27.7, 23.6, 23.7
